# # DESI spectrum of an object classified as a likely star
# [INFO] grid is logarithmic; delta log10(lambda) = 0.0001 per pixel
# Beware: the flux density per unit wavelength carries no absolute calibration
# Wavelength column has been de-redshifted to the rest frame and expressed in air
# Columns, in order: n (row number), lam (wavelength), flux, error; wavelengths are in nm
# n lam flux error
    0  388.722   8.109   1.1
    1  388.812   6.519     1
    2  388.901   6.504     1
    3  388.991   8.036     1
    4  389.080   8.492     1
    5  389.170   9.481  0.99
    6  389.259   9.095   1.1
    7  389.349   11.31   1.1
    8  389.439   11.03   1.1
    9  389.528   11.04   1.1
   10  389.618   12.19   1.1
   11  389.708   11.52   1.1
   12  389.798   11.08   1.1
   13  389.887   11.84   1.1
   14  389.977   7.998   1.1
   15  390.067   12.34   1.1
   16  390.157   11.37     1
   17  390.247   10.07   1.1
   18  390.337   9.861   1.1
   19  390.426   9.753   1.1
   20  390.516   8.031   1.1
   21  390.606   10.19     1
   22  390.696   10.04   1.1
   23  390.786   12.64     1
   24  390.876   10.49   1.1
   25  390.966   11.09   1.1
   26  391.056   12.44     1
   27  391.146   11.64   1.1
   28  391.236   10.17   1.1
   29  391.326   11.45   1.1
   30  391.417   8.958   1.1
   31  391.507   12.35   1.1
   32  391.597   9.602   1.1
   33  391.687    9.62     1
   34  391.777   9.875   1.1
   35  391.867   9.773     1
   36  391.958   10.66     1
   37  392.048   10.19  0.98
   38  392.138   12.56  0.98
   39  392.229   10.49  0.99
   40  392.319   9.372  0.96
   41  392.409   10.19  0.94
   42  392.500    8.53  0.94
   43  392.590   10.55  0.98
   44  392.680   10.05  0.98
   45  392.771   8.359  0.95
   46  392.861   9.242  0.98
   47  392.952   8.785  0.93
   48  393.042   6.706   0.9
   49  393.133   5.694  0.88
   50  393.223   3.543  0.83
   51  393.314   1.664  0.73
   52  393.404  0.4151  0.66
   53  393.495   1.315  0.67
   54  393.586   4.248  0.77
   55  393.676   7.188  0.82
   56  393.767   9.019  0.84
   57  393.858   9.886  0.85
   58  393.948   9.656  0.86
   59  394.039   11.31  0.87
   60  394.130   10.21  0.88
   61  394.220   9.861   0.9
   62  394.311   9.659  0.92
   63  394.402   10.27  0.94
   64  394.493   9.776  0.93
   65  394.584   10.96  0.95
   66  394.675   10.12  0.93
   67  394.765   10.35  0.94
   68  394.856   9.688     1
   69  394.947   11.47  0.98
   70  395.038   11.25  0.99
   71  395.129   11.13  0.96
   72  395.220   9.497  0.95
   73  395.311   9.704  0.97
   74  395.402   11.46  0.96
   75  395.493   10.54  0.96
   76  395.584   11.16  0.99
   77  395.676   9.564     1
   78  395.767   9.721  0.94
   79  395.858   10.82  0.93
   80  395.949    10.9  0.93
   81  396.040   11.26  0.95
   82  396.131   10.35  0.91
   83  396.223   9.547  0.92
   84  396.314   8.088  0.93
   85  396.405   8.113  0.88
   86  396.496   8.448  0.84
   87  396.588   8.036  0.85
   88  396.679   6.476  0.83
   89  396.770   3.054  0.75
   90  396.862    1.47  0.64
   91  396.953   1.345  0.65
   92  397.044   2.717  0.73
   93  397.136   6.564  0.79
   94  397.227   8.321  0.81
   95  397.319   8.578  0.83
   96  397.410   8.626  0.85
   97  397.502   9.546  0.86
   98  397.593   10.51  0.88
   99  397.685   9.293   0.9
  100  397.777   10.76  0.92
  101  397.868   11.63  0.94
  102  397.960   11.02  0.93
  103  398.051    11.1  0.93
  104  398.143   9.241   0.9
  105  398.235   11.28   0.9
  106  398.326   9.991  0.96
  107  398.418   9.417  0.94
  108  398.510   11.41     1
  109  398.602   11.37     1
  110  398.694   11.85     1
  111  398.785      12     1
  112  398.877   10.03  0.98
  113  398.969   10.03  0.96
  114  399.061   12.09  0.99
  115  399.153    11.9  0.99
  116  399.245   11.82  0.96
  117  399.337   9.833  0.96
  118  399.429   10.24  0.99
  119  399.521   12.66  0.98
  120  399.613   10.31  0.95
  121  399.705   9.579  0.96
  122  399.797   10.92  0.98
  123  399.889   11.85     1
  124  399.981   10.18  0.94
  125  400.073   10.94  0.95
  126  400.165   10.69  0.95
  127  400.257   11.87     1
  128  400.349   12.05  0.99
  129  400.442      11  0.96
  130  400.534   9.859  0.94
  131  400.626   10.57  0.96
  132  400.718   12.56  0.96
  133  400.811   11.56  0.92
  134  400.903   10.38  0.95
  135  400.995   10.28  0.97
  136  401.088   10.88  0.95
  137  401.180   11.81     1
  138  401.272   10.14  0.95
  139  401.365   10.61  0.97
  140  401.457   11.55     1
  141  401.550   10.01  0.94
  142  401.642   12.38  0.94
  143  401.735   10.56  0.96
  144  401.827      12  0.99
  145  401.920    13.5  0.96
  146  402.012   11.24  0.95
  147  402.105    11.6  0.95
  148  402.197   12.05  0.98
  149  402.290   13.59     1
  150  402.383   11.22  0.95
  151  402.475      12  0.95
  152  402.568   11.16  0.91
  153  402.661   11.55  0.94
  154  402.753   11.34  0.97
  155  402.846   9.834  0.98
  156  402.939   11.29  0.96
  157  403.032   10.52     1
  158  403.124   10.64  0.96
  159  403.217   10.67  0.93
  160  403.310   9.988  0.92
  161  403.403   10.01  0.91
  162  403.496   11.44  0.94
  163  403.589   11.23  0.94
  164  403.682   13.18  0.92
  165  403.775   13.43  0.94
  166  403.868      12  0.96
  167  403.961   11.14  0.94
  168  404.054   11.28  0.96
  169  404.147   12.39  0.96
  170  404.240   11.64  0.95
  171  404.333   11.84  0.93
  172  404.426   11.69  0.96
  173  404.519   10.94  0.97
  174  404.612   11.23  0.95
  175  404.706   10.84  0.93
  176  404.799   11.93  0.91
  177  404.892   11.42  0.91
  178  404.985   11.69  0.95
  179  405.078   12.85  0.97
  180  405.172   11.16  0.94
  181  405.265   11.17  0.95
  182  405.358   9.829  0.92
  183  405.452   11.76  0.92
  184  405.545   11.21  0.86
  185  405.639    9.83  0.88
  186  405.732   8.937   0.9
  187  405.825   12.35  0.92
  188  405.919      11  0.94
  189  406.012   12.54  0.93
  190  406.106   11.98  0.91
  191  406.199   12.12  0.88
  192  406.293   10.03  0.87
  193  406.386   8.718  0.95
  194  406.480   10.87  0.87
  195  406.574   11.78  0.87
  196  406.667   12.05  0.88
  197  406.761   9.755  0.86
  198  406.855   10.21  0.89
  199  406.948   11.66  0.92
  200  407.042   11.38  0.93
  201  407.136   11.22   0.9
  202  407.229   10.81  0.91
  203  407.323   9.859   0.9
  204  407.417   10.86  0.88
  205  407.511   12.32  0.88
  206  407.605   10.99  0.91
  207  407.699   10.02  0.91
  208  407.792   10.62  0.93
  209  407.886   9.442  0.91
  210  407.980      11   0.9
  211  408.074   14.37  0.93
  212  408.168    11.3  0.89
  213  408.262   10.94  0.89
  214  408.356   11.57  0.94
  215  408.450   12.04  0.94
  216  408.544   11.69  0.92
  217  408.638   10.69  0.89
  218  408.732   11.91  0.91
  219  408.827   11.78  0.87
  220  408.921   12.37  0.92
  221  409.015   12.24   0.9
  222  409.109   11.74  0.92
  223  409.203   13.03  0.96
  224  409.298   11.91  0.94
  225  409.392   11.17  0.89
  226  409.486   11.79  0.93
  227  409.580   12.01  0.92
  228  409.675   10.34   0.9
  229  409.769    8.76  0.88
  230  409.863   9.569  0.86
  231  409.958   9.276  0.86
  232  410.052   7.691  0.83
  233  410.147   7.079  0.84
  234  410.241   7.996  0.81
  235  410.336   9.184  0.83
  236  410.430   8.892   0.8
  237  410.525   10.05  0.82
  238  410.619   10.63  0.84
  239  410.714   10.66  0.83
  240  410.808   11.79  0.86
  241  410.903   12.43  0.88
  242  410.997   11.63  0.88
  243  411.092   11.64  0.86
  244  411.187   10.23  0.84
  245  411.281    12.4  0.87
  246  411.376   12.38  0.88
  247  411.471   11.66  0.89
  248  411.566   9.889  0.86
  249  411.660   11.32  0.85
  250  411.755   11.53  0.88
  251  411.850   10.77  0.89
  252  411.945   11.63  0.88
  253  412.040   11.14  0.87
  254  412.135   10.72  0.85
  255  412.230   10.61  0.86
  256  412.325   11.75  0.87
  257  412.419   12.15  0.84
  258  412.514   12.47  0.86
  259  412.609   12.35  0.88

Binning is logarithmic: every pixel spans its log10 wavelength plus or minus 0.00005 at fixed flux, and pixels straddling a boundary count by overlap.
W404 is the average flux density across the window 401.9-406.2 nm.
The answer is 11.4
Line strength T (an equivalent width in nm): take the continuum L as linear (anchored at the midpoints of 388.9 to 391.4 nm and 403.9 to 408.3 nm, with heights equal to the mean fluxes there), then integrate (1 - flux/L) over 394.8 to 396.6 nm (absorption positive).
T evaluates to 0.11 nm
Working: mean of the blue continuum 10.5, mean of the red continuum 11.2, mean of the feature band 10.1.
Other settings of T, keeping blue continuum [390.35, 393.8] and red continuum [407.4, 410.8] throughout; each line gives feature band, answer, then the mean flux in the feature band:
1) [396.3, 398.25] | 0.330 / 7.87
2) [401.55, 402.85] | -0.222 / 11.7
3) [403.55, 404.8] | -0.188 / 11.8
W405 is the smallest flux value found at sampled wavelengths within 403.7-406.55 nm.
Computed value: 8.718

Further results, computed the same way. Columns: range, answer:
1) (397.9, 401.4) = 9.241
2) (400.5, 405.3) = 9.834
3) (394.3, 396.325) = 8.088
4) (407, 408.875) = 9.442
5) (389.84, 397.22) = 0.4151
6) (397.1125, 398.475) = 6.564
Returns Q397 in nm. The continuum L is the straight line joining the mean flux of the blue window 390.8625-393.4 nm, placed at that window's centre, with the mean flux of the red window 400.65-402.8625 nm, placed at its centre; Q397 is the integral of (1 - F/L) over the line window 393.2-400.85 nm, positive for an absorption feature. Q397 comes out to 0.71 nm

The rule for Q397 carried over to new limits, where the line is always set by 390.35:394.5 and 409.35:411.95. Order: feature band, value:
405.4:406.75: -0.12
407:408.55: -0.14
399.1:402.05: -0.43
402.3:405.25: -0.44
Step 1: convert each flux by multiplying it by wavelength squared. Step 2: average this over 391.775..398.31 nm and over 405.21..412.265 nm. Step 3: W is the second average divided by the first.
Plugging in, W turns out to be 1.33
